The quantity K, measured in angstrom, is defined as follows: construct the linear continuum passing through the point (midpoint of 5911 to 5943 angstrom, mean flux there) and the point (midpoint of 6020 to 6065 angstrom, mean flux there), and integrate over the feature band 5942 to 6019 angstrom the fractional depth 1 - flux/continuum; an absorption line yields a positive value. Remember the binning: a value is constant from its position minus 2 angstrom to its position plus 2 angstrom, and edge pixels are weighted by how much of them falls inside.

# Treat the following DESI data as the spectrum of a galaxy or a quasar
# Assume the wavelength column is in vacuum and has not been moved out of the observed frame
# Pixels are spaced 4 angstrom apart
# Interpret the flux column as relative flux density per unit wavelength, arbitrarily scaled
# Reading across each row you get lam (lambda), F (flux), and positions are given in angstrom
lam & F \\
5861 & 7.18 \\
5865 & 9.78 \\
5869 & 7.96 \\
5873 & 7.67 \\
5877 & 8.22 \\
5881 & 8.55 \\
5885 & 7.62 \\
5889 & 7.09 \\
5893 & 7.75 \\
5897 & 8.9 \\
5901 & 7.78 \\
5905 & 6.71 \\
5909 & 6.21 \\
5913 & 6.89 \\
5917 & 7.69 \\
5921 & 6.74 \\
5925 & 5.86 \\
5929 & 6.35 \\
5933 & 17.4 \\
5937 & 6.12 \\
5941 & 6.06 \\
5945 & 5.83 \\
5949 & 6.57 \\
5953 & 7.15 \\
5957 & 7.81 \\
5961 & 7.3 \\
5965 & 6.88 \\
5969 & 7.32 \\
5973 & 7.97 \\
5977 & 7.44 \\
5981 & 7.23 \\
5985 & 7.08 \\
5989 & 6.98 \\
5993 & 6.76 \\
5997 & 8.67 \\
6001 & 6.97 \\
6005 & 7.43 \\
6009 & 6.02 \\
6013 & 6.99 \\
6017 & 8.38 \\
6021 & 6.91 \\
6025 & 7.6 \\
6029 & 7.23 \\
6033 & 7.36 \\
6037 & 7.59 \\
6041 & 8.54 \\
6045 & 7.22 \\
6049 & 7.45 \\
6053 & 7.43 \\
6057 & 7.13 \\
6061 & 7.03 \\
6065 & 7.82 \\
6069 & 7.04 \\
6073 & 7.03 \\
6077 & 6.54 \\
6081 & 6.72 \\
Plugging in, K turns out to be 4.9 angstrom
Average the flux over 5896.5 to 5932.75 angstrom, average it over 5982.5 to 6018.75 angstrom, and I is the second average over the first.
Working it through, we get 0.97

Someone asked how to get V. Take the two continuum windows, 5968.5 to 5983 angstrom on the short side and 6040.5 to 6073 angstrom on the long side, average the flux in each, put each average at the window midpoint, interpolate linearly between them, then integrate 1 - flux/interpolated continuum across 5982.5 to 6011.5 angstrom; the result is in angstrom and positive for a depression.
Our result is 1.3 angstrom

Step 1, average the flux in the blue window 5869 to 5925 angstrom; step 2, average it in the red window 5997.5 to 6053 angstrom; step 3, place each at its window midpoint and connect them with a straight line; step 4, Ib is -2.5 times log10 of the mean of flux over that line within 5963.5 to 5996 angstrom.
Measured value 0.03 mag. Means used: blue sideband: 7.48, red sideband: 7.4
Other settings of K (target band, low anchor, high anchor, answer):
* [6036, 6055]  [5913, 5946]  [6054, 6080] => -1.2 angstrom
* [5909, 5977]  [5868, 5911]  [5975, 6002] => 0.2 angstrom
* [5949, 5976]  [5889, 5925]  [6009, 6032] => -0.3 angstrom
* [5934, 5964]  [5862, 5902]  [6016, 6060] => 3.0 angstrom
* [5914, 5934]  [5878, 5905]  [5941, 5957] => -3.2 angstrom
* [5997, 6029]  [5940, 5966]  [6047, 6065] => -0.7 angstrom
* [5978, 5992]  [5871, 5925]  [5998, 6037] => 0.4 angstrom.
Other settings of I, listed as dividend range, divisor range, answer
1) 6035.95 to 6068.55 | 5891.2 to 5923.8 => 1.03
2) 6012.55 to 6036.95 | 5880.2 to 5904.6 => 0.95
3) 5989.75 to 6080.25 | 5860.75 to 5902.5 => 0.90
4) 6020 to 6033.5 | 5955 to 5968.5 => 1.00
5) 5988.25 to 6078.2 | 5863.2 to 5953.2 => 0.95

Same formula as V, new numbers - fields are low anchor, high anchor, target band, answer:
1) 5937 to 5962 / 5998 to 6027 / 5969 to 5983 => -1.2 angstrom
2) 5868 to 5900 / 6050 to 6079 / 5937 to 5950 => 2.7 angstrom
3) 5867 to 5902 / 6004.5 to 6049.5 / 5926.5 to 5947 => -1.4 angstrom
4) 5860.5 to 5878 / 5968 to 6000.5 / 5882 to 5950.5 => 3.3 angstrom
